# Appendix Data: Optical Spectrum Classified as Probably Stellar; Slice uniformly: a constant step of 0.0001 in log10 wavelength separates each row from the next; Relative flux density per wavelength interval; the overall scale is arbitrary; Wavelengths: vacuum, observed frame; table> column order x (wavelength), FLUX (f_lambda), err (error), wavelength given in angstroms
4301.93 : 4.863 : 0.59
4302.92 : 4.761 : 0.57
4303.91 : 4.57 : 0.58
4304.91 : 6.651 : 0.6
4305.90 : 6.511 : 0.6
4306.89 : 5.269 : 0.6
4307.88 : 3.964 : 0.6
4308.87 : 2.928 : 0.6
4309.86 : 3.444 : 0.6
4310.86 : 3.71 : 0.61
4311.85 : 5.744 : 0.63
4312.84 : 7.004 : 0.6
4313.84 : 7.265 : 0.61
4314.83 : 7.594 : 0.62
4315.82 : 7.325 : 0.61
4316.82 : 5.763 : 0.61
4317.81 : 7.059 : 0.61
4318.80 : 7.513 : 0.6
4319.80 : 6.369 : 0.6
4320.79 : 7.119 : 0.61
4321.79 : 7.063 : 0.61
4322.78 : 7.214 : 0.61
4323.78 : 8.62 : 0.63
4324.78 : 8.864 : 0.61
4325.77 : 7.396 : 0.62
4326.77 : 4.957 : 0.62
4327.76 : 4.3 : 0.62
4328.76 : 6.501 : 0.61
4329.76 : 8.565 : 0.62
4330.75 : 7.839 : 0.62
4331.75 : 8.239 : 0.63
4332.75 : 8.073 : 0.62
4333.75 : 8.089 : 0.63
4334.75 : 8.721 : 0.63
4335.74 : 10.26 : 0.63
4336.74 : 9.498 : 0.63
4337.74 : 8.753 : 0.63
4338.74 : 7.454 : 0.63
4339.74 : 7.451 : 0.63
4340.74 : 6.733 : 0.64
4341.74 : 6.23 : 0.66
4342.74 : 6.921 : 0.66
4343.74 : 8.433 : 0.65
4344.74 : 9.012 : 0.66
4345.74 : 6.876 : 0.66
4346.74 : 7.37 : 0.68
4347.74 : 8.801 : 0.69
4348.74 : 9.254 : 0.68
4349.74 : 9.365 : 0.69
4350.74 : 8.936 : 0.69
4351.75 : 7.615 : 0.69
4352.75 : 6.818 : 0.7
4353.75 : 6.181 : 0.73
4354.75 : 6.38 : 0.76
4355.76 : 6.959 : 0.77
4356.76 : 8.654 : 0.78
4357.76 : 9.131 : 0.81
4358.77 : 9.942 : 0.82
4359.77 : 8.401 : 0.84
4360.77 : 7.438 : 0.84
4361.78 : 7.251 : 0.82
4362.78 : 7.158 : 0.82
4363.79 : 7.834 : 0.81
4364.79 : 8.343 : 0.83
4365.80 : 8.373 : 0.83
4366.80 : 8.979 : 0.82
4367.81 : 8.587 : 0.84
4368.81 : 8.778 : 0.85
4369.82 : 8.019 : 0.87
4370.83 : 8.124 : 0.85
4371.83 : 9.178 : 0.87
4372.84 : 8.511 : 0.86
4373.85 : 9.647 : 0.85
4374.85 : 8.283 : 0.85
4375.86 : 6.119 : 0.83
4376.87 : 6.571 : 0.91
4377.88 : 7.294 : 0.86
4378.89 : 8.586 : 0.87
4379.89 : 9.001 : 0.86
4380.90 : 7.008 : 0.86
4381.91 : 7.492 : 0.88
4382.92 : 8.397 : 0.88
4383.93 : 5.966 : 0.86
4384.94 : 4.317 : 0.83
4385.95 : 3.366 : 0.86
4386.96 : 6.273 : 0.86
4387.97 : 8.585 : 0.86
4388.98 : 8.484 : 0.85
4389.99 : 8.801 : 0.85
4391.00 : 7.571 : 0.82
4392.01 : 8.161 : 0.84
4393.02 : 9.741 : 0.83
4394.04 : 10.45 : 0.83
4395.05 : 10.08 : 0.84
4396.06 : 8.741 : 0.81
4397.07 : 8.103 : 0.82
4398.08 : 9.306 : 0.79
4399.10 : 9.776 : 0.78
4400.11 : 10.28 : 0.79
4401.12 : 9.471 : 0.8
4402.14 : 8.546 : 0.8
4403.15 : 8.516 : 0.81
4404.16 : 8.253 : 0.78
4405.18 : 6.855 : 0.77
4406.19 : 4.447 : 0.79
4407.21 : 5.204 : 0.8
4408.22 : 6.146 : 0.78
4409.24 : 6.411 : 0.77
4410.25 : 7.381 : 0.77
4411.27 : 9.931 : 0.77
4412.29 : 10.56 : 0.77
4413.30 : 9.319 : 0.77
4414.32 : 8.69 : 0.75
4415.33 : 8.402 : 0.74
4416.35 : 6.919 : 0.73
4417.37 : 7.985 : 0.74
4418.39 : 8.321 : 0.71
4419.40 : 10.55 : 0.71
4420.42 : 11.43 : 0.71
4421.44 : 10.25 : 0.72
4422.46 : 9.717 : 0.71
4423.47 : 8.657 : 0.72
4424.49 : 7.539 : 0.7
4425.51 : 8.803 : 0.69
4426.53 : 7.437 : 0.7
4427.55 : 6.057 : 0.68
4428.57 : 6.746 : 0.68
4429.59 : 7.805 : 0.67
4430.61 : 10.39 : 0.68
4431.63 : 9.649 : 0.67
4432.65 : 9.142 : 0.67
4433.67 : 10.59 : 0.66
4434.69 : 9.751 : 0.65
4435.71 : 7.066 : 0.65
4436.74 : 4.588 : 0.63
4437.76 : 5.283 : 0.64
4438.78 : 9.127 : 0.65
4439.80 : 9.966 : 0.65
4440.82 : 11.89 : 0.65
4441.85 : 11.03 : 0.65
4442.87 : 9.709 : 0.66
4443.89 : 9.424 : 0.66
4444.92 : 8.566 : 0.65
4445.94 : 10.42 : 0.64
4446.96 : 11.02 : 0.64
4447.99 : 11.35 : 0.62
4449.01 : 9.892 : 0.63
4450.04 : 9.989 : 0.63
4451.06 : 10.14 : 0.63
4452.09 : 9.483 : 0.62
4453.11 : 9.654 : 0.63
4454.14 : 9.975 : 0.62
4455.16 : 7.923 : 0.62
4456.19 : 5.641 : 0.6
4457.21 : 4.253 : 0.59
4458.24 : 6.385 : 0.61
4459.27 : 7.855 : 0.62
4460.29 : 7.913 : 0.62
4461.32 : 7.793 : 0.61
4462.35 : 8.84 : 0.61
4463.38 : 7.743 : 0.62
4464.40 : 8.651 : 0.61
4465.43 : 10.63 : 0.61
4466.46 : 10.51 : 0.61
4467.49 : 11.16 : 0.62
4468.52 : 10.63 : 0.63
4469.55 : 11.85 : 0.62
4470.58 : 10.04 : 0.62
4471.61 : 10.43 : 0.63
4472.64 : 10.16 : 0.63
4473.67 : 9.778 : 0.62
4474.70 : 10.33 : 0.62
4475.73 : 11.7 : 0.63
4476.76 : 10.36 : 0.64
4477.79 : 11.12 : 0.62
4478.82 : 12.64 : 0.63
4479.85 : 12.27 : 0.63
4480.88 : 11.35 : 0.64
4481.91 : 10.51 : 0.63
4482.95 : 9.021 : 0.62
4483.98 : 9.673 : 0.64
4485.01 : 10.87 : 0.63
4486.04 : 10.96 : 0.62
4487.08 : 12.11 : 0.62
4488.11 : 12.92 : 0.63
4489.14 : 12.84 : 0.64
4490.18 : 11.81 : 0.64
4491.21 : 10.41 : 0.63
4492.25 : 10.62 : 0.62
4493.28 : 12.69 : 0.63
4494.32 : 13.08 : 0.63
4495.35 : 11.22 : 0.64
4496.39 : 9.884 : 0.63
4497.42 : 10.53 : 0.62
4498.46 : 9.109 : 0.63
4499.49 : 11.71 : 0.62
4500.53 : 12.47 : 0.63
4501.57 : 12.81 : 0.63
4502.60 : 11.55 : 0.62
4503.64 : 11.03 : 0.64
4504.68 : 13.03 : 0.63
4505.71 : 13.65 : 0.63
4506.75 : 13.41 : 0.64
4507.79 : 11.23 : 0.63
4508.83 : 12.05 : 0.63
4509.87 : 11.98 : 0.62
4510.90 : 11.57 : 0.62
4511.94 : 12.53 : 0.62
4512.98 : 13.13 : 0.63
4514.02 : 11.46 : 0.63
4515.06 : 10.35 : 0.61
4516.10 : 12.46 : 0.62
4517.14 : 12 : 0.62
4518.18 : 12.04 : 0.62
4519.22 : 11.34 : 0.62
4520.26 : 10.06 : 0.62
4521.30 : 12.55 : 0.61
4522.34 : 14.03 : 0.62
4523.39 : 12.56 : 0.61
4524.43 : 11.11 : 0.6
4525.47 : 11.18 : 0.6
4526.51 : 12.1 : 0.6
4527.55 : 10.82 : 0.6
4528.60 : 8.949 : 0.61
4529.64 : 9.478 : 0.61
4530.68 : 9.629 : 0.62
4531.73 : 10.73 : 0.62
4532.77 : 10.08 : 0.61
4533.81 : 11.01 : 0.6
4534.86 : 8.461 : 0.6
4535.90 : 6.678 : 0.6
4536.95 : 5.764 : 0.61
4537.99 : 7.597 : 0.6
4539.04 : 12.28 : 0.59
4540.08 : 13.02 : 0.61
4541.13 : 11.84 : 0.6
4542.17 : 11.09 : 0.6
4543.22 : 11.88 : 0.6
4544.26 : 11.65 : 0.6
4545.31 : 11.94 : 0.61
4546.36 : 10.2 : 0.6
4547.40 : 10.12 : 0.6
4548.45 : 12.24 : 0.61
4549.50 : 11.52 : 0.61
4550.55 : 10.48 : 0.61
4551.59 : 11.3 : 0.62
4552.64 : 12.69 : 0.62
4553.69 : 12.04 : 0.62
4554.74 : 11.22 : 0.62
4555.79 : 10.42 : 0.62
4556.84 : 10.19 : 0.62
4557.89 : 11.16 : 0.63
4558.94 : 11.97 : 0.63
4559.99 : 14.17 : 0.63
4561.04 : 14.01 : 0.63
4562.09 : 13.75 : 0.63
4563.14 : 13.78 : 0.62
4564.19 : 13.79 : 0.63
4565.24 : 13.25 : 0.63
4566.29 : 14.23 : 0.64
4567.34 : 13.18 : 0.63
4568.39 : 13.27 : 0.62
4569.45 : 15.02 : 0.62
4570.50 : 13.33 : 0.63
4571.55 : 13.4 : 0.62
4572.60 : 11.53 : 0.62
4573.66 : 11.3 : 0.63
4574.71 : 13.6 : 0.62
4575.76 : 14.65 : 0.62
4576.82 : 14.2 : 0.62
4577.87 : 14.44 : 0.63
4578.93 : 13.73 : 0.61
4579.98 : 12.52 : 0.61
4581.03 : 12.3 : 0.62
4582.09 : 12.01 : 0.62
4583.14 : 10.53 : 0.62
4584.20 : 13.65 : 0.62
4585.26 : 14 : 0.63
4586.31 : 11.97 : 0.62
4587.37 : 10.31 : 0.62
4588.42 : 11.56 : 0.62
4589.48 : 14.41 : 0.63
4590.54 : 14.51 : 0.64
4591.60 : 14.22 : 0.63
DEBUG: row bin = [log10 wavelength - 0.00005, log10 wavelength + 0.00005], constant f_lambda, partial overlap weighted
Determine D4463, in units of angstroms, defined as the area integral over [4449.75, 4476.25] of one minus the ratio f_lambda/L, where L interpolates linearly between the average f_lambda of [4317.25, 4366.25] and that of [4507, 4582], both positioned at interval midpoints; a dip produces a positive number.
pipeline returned 2.6 angstroms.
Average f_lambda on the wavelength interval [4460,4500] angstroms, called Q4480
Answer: 10.7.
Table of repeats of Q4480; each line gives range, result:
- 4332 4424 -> 8.15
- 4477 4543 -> 11.2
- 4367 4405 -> 8.17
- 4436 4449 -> 9.35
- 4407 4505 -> 9.67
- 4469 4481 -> 11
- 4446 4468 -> 8.93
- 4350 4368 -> 7.95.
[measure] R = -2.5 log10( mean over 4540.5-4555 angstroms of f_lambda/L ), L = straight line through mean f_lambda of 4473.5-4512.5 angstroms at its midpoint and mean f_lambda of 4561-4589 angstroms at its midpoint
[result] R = 0.10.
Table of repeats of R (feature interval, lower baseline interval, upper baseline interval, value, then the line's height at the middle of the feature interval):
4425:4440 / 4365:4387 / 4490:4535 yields 0.14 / 9.22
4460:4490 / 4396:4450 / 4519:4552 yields -0.09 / 9.65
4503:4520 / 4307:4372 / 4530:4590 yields -0.10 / 11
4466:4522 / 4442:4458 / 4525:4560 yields -0.16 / 9.9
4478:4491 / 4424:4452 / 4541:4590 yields -0.11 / 10.3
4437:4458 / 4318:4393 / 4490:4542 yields 0.07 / 9.74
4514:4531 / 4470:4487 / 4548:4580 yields 0.04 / 11.8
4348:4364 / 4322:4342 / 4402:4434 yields -0.01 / 7.87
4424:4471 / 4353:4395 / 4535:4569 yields 0.06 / 9.42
